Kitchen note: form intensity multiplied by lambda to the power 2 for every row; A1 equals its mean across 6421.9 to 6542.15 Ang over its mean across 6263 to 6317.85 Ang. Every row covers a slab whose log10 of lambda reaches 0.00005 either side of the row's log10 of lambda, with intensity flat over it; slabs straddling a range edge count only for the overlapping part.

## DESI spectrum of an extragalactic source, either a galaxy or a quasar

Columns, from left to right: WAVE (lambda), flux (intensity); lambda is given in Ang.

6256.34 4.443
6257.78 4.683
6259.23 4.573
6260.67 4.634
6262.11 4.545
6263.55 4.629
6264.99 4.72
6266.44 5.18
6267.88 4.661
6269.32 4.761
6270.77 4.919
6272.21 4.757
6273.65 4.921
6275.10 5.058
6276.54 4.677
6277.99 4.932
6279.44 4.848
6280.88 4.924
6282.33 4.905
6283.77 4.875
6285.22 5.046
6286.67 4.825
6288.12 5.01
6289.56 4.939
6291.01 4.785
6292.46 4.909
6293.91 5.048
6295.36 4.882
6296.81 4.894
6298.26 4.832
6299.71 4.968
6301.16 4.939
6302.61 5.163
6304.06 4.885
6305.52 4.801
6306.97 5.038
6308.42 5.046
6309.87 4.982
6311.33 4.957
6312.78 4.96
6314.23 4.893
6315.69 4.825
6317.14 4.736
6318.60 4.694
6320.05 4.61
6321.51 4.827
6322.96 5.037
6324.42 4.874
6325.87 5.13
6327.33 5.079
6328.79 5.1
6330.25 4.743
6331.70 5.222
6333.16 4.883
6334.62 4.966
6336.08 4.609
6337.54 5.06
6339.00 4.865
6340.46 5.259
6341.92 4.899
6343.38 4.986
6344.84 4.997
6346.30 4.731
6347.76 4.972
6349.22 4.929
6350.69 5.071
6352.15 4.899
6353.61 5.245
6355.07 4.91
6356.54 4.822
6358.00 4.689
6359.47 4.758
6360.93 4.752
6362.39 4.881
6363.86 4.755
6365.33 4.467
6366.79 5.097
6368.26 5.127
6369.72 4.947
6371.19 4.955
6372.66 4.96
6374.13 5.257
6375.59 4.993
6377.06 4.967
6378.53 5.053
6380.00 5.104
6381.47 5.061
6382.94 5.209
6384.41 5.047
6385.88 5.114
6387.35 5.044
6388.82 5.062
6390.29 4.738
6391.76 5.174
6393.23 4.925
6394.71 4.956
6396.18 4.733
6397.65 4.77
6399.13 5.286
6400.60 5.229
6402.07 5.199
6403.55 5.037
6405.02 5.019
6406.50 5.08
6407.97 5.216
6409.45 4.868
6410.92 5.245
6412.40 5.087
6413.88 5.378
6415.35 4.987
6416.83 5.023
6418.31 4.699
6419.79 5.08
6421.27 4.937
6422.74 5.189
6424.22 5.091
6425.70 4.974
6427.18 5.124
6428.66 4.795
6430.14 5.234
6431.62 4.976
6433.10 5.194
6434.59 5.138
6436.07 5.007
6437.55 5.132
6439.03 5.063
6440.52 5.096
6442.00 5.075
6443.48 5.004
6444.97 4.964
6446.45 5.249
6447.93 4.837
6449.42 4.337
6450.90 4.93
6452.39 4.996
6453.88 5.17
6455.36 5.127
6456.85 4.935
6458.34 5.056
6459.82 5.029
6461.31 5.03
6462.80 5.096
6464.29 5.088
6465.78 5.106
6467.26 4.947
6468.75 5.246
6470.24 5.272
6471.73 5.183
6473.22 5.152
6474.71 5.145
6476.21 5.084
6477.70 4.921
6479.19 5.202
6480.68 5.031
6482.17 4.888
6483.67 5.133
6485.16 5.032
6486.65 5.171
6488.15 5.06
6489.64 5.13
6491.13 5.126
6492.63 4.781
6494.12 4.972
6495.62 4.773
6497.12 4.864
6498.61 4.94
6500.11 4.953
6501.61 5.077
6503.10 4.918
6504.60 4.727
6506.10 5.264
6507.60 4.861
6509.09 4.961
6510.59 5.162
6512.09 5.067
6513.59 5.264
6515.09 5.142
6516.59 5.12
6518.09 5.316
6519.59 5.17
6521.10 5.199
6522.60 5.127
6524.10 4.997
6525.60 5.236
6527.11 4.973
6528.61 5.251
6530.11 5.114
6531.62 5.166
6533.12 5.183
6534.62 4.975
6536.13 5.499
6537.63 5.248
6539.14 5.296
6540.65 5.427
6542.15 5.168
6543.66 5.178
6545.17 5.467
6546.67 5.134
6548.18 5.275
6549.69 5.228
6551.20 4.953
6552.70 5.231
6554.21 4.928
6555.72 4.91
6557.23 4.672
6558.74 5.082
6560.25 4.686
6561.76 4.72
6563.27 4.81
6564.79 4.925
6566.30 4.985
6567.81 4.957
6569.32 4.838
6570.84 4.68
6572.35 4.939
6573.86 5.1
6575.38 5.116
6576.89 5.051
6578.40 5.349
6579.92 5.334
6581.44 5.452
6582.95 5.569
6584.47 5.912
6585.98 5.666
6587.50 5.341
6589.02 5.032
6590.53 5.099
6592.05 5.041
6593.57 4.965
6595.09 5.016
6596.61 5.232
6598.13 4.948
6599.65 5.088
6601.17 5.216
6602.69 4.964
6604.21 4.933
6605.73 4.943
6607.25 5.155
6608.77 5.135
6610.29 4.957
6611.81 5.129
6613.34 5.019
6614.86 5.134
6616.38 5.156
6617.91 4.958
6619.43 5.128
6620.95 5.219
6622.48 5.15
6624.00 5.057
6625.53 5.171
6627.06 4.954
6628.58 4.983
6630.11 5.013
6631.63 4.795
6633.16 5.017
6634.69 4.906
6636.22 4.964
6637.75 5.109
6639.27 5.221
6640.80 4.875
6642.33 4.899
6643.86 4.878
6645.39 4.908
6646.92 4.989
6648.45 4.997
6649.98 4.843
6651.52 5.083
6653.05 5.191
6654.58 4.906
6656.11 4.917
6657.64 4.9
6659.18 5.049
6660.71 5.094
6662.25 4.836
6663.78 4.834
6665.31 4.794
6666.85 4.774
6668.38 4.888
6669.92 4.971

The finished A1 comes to 1.1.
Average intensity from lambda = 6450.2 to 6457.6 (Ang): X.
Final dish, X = 5.03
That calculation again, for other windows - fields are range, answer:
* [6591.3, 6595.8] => 5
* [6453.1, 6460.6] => 5.06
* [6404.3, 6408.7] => 5.11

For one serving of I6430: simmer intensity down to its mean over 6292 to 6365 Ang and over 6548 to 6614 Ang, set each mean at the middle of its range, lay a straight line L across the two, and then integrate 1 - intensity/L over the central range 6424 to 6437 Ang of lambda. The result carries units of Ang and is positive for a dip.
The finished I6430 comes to -0.2 Ang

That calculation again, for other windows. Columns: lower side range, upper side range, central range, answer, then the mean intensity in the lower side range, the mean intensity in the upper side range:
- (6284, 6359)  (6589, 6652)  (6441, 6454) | 0.07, 4.93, 5.03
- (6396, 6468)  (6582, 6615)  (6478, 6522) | 0.40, 5.04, 5.16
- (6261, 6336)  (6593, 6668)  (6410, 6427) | -0.44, 4.9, 5.01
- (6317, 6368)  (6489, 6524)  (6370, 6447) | -1.46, 4.91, 5.04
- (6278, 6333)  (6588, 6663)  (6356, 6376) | 0.22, 4.93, 5.02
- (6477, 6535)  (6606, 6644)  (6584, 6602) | -0.55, 5.06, 5.04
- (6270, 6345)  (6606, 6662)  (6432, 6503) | -0.92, 4.92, 5.02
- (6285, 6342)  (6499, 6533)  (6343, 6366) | 0.45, 4.93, 5.09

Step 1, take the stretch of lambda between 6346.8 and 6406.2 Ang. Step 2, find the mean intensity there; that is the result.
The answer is 4.98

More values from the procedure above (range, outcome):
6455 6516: 5.05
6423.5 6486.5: 5.05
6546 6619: 5.08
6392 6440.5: 5.05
